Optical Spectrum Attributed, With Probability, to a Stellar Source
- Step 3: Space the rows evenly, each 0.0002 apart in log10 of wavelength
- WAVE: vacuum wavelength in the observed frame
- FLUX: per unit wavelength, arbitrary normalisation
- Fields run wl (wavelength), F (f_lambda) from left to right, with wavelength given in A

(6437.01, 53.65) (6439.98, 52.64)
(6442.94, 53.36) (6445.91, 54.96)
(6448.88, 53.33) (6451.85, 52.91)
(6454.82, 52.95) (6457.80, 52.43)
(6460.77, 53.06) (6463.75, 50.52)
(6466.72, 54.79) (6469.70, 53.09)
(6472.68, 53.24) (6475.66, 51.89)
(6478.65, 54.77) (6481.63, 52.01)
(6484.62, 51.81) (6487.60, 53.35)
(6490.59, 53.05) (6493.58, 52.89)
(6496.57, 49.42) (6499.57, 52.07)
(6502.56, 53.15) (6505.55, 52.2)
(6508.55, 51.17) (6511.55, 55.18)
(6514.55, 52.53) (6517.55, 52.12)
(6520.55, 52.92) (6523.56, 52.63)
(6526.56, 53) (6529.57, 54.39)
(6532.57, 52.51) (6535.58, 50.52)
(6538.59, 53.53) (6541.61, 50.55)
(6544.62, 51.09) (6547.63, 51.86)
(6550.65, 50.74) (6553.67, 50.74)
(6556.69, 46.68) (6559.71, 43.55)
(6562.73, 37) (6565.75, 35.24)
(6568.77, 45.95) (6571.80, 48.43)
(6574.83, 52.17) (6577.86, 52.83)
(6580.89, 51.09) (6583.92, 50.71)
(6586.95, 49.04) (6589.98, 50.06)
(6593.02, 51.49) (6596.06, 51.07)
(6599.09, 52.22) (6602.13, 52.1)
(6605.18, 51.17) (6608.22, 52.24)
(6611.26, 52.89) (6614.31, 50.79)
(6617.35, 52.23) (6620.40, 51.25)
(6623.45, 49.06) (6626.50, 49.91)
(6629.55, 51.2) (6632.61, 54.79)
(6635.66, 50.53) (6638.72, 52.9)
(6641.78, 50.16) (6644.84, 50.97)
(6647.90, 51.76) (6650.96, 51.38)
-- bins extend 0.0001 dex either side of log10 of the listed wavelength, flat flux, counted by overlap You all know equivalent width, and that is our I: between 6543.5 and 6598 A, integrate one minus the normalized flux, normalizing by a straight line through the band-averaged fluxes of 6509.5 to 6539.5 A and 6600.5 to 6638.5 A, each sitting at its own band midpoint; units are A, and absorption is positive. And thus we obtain 4.1 A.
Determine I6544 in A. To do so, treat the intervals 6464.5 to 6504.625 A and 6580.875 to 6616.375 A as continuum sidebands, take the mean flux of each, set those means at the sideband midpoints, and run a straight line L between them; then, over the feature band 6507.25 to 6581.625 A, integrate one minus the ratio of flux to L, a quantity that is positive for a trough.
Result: 2.9 A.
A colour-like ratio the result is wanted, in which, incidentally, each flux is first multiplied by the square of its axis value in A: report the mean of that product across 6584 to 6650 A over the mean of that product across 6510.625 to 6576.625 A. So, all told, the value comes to 1.06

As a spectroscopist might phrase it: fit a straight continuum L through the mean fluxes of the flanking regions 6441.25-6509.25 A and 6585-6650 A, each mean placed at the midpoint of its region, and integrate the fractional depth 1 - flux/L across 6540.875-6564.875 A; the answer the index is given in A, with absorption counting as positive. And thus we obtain 2.13 A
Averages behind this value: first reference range 52.7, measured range 47.4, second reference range 51.3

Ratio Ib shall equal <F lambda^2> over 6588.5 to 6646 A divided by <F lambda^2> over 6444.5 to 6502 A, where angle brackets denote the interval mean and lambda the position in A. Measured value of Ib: 1.0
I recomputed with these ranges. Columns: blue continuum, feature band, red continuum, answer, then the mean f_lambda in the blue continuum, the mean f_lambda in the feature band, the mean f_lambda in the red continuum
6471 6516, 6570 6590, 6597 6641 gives 0.5 A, 52.6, 50.6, 51.6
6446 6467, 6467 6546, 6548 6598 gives -2.7 A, 52.9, 52.5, 48.1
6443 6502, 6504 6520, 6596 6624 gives -0.1 A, 52.8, 52.7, 51.6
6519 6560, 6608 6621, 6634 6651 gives -0.1 A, 51.3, 51.9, 51.3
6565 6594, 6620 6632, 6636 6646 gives 0.0 A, 49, 50.6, 51.2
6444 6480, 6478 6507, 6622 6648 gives 0.2 A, 53.1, 52.4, 51.2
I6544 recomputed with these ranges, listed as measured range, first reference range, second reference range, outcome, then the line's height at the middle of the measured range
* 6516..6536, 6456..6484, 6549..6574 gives -1.94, 48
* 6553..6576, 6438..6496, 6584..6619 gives 3.18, 51.8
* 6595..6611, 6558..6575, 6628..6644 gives -1.40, 47.7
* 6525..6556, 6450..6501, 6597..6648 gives 0.22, 52.1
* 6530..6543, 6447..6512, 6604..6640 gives 0.06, 52.2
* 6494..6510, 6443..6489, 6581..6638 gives 0.27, 52.6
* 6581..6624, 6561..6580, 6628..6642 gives -2.22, 48.7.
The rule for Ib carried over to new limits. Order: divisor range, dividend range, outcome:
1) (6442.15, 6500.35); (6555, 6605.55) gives 0.95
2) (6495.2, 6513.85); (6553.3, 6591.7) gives 0.92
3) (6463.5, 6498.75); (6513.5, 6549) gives 1.01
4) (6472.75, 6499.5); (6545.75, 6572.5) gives 0.89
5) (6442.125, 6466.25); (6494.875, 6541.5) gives 1.01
